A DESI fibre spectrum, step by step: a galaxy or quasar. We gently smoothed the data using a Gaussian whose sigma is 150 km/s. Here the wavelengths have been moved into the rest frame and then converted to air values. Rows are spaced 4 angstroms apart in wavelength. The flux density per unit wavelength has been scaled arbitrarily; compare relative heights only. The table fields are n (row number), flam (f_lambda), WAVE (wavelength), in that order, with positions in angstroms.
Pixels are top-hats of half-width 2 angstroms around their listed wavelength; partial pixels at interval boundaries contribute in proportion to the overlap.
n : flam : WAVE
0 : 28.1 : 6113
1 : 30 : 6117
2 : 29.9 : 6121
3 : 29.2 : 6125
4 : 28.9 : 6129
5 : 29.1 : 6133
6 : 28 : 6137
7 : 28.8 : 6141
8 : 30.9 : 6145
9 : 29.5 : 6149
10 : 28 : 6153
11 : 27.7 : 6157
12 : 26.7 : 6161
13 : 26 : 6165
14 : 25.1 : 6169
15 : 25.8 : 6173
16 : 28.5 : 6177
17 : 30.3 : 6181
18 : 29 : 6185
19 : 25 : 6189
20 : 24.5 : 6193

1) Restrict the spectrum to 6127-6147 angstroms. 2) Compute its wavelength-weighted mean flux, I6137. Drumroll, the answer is 29.1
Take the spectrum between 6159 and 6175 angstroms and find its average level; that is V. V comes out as 25.9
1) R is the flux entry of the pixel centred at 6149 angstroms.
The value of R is 29.5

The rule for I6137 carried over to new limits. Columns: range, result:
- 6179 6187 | 29.6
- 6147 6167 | 27.6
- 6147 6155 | 28.8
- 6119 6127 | 29.5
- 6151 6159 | 27.9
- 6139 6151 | 29.7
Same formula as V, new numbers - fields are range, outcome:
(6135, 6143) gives 28.4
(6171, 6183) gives 28.2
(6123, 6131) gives 29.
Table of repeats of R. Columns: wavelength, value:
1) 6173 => 25.8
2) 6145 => 30.9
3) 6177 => 28.5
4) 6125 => 29.2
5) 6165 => 26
